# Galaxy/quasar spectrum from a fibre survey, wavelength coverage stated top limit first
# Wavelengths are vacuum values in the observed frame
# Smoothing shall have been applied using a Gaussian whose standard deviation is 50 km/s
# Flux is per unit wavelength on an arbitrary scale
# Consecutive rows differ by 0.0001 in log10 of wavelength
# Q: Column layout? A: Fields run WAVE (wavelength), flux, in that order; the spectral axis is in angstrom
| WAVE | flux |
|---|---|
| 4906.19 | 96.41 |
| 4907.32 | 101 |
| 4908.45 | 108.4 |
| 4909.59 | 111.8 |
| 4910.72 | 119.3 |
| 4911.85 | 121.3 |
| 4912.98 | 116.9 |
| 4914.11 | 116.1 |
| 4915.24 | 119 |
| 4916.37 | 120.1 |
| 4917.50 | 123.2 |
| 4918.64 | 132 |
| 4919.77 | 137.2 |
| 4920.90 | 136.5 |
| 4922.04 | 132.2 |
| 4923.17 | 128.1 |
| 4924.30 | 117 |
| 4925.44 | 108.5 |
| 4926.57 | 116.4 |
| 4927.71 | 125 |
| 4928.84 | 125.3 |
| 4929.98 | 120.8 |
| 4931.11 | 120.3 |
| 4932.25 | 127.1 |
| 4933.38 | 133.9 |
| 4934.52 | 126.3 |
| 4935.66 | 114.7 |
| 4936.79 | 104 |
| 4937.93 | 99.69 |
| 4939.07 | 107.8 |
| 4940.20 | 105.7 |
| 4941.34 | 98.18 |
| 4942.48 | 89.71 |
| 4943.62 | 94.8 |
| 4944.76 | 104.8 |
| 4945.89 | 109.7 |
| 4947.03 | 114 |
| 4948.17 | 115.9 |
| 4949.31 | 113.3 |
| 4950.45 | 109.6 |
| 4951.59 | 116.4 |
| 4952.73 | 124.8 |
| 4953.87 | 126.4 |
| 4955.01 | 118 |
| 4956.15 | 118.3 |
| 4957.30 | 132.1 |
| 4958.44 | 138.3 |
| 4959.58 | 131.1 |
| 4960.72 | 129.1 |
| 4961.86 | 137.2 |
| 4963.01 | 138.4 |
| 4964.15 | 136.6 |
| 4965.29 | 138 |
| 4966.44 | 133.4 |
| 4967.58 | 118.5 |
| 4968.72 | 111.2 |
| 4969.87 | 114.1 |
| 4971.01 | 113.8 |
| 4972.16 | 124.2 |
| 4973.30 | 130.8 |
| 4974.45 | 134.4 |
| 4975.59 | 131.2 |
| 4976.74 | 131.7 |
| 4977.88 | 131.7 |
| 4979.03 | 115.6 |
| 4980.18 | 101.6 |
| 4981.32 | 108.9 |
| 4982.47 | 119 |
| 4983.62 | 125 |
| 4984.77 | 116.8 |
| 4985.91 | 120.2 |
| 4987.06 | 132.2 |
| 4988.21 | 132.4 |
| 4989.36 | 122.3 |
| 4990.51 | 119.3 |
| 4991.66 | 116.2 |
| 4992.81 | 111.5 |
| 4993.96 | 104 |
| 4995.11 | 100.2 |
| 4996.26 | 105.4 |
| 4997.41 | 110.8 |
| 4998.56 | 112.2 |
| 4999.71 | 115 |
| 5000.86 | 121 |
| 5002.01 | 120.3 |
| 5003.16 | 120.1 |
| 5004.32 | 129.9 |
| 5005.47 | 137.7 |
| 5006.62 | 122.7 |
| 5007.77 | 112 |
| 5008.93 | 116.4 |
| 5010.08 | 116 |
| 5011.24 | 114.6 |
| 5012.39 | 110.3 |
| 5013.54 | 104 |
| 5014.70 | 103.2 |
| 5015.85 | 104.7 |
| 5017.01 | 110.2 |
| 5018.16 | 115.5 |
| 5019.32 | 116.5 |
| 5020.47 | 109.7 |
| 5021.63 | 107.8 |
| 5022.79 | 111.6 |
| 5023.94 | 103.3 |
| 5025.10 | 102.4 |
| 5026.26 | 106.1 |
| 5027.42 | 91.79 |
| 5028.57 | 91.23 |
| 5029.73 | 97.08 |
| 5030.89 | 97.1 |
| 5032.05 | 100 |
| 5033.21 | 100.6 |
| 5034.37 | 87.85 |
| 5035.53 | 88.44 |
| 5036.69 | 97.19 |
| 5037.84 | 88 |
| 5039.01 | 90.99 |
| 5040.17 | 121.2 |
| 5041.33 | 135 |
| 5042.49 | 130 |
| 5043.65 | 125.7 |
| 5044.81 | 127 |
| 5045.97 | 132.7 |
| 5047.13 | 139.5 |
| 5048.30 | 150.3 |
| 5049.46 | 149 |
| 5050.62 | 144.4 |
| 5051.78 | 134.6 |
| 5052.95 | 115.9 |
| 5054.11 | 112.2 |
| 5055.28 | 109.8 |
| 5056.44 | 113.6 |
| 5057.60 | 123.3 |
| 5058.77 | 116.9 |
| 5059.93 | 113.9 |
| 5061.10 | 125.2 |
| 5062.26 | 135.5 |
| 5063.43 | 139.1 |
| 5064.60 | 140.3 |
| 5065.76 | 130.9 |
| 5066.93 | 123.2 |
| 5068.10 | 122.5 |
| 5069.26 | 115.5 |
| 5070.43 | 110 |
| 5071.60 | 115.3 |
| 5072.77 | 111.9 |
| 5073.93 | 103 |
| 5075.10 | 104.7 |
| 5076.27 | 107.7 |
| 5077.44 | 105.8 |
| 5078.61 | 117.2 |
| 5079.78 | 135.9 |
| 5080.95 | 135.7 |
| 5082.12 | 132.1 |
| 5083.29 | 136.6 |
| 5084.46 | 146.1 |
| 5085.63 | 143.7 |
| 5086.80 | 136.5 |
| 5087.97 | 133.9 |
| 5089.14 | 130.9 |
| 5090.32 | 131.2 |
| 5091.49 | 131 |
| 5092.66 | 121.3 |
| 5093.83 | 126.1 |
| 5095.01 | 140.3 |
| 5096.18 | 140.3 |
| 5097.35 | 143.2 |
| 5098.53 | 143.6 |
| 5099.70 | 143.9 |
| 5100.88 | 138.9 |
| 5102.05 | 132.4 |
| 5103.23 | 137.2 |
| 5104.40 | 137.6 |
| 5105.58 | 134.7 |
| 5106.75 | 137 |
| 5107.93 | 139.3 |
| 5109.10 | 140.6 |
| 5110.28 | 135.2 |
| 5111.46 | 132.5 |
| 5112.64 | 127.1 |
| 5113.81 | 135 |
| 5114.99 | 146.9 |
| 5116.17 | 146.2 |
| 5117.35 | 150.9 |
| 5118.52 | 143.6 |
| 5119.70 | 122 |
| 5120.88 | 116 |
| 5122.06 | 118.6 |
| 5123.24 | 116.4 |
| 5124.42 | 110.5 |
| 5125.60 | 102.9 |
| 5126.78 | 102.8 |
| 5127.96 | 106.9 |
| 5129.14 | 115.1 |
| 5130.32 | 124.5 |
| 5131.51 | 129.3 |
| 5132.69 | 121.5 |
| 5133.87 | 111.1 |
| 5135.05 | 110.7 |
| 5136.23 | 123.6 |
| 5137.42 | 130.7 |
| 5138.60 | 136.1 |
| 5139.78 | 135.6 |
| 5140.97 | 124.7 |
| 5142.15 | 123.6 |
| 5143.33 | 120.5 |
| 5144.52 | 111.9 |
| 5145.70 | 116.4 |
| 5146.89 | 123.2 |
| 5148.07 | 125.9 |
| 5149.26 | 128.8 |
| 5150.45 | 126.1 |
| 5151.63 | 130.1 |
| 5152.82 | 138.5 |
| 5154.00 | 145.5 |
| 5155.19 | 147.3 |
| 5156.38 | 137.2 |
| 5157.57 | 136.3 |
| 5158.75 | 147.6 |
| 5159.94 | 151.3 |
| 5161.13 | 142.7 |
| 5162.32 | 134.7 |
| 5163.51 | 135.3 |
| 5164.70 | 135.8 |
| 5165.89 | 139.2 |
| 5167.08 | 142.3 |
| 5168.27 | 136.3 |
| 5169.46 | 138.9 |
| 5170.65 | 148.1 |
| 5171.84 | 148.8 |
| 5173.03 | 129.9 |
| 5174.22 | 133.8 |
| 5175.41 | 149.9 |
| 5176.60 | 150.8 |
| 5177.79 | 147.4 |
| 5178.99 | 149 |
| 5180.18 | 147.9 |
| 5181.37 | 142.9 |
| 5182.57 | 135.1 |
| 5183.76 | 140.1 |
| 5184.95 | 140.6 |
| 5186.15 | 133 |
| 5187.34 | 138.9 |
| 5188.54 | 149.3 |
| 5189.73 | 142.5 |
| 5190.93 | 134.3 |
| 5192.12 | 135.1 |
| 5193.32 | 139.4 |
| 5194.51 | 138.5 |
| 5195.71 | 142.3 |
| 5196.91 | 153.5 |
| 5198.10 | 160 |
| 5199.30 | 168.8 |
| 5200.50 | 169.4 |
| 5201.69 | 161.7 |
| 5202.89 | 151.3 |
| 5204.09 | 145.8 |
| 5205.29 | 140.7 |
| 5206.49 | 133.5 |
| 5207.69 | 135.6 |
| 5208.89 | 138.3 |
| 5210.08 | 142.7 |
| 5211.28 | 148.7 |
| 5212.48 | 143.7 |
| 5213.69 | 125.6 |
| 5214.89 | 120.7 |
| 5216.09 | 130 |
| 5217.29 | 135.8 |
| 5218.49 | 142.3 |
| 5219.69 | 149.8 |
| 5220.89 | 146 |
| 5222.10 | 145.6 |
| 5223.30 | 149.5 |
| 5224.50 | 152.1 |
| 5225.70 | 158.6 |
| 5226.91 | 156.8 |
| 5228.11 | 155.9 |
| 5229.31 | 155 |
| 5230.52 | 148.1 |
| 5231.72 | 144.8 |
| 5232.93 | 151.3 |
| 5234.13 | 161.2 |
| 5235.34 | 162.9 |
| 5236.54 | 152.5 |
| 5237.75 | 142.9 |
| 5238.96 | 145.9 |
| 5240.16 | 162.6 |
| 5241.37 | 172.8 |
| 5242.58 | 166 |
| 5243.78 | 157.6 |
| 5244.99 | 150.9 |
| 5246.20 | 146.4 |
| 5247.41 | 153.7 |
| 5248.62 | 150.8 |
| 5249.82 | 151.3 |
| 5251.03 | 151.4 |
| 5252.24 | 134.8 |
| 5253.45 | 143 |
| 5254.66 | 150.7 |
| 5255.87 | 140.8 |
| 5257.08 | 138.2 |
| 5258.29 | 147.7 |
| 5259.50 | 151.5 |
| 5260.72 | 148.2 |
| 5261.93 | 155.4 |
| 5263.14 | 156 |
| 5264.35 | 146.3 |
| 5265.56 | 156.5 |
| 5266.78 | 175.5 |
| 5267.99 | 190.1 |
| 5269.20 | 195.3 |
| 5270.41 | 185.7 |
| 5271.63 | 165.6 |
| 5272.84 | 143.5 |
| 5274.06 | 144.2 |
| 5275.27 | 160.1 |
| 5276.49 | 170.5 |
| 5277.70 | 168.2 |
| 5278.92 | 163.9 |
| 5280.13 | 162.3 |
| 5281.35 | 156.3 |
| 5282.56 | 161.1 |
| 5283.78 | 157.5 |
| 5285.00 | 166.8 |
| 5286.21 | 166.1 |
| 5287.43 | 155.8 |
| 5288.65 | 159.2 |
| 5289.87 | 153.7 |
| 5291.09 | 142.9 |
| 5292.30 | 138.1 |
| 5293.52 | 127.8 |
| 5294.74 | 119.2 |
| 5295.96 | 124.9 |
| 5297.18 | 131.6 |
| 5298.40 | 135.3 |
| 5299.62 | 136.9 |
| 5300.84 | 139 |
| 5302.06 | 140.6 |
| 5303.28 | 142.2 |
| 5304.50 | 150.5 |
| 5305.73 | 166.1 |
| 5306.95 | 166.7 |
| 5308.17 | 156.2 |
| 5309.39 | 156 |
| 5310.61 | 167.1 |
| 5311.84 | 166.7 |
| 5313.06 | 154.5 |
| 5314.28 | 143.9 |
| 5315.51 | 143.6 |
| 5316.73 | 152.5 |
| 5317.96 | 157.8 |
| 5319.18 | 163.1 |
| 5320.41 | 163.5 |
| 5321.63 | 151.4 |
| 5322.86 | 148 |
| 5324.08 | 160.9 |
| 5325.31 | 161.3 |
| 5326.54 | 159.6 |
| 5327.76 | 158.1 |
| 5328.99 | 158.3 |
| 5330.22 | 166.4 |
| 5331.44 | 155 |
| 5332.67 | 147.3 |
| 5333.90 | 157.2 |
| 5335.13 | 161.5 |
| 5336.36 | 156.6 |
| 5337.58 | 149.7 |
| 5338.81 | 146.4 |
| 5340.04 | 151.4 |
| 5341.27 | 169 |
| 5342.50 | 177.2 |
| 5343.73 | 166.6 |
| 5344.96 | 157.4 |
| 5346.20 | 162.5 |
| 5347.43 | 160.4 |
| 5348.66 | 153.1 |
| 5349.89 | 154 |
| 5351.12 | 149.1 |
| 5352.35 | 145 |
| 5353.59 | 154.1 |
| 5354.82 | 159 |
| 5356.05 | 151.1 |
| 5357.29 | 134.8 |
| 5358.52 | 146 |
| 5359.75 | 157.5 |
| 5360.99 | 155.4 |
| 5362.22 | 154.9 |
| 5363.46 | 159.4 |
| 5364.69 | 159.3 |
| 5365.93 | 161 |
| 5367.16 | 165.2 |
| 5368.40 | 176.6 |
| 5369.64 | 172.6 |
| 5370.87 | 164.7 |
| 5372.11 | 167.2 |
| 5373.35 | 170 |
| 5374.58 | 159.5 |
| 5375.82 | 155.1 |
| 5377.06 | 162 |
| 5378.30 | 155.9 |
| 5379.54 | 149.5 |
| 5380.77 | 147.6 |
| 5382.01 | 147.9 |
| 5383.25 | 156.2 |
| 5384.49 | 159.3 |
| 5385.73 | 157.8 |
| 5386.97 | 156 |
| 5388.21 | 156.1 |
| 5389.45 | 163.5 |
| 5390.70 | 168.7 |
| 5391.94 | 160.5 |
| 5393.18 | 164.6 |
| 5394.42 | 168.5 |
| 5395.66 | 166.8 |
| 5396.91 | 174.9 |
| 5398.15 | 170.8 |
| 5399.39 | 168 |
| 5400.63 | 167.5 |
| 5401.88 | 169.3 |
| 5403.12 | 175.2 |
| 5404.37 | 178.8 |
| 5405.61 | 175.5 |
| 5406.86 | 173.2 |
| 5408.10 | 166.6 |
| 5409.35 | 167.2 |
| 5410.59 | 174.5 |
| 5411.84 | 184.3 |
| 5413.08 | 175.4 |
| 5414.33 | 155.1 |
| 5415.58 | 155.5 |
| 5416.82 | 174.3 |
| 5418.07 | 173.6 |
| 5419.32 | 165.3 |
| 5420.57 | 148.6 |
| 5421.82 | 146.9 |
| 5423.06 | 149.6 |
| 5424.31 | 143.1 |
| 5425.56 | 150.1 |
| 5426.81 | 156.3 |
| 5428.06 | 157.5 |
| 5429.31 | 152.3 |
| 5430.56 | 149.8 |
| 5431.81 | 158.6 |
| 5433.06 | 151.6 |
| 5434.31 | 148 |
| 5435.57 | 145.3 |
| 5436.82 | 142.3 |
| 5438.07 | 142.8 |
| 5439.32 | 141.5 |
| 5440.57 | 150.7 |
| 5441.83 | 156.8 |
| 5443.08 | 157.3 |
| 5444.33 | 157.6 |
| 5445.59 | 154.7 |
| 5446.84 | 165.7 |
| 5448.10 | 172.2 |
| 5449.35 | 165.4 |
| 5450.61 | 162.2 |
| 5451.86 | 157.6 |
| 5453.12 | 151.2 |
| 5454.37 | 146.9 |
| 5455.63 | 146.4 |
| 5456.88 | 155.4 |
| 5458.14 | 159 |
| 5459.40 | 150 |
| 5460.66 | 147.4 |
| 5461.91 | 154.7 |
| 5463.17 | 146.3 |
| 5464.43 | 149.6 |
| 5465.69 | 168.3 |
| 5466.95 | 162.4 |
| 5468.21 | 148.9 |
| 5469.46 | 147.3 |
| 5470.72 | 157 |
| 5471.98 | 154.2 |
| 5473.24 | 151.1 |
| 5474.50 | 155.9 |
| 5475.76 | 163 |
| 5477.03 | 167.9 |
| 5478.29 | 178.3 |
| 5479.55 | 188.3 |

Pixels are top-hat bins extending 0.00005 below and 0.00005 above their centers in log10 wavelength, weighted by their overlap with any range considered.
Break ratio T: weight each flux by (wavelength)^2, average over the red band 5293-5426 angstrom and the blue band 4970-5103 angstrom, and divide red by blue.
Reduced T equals 1.5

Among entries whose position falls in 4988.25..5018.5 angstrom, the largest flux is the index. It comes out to 137.7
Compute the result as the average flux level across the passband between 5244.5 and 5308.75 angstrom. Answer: 153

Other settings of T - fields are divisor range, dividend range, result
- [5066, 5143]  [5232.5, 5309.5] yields 1.28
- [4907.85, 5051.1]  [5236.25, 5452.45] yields 1.54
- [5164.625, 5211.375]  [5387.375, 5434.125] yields 1.23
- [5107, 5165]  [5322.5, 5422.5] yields 1.37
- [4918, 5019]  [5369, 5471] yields 1.59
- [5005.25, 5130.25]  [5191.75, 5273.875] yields 1.32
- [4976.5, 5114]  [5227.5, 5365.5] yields 1.41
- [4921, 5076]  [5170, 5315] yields 1.40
